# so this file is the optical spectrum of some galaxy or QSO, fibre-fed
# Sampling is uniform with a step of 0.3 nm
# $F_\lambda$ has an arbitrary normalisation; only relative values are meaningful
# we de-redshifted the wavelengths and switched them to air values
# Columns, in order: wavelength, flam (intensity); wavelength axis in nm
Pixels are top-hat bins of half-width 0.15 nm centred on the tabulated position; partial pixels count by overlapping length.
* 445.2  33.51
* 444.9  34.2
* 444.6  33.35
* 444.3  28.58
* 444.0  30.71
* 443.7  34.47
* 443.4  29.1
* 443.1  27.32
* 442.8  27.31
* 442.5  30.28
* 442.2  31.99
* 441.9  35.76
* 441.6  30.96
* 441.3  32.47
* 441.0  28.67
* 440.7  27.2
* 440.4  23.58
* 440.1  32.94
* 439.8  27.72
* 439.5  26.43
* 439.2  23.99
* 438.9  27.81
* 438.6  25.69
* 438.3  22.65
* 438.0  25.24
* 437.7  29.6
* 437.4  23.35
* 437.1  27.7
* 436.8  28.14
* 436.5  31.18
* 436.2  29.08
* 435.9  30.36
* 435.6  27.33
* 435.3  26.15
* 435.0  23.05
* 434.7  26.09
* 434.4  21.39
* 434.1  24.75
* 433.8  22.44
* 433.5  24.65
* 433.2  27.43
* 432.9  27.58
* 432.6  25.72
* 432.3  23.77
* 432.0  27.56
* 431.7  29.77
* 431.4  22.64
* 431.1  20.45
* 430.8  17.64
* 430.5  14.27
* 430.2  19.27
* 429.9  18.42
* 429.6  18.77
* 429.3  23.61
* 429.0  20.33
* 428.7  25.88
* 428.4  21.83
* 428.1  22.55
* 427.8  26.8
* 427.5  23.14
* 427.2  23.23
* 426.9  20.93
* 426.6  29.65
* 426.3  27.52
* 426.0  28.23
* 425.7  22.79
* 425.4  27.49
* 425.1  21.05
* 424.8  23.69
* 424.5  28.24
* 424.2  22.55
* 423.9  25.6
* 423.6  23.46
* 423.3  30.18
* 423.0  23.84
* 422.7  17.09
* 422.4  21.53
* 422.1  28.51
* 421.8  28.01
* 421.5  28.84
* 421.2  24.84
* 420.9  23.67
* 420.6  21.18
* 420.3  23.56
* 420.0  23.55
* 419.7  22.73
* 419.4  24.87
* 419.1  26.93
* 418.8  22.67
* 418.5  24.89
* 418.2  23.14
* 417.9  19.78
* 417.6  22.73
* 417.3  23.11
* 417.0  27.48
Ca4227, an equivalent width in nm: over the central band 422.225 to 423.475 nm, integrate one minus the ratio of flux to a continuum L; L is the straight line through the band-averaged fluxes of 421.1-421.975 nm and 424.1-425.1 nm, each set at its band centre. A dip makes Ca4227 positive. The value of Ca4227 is 0.133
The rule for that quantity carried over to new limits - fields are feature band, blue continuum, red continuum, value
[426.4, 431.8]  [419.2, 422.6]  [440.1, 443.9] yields 0.92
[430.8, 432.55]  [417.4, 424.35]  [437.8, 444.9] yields 0.16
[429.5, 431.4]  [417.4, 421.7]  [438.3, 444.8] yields 0.58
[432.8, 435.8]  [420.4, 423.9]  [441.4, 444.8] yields 0.34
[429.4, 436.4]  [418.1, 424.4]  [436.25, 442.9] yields 0.78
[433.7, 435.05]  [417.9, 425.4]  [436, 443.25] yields 0.17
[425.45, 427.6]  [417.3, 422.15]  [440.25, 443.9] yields 0.06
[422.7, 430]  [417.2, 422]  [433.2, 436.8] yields 0.27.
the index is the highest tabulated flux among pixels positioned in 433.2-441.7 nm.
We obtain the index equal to 32.94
